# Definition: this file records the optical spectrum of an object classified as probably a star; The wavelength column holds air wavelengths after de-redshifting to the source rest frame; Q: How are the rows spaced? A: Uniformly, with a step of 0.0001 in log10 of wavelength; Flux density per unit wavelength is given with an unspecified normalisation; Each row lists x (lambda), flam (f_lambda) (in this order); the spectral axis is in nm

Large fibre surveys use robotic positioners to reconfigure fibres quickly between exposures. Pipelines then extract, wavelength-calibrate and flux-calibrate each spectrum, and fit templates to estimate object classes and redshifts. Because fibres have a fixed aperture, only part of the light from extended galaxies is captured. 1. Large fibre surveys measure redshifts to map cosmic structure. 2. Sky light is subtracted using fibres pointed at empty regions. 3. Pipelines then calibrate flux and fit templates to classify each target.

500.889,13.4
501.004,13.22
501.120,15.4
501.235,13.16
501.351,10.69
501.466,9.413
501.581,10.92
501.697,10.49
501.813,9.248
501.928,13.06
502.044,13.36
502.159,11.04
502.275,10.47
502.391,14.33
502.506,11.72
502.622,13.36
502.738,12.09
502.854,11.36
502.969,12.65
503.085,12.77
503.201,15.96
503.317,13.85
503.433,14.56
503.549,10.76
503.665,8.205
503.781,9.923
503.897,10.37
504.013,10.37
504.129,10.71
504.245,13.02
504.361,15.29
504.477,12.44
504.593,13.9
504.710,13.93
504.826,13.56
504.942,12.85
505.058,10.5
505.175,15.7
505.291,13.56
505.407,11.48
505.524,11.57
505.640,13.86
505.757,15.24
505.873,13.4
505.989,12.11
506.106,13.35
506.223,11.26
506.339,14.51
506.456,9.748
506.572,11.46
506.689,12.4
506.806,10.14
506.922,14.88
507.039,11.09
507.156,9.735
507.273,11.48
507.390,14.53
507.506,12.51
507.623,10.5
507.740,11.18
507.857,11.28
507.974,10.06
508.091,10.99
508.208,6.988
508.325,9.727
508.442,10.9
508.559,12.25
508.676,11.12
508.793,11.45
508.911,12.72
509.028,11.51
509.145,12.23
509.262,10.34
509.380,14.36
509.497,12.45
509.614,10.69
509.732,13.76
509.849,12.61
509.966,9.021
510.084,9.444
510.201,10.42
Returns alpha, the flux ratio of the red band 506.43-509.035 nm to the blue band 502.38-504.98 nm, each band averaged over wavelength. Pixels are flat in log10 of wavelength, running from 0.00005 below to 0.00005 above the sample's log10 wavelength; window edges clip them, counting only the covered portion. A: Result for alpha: 0.90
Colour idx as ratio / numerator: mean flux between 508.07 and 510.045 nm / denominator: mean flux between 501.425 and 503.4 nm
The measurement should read 0.93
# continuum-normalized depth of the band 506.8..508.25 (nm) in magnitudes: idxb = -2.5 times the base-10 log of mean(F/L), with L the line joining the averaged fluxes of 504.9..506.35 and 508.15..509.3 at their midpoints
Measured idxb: 0.05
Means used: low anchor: 13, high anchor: 10.9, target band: 11.3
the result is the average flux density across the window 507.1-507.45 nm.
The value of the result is 11.9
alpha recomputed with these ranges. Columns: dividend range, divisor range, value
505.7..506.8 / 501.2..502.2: 1.11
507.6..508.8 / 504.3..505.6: 0.80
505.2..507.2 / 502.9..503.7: 0.97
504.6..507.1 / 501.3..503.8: 1.07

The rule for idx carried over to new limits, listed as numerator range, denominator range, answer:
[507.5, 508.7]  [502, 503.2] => 0.85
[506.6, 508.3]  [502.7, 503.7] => 0.89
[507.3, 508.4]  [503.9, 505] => 0.85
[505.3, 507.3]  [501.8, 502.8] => 1.01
